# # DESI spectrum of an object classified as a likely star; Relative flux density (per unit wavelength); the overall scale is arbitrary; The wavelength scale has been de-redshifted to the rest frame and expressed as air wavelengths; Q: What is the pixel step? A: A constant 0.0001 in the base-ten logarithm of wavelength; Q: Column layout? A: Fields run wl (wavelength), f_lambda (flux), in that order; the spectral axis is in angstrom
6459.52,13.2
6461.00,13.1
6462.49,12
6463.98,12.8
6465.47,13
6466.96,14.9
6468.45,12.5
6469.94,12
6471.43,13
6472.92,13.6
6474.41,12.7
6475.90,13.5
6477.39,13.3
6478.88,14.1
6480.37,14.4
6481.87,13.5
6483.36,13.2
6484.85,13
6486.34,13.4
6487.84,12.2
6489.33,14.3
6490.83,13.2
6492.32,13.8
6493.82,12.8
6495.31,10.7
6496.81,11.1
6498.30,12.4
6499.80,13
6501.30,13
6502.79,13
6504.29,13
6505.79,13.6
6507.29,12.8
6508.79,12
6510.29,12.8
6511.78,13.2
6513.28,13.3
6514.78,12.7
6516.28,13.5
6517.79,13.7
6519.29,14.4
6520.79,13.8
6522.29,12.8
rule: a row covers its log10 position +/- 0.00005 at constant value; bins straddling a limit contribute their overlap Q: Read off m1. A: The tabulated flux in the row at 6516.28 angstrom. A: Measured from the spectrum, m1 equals 13.5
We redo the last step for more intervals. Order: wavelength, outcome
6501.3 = 13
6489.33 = 14.3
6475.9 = 13.5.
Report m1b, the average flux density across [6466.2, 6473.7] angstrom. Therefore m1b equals 13.2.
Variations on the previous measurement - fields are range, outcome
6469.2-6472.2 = 12.5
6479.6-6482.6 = 13.9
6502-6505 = 13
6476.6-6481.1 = 13.9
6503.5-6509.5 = 12.8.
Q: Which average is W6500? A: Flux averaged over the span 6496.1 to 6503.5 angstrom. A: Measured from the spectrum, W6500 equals 12.5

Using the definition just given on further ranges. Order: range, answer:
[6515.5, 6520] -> 13.8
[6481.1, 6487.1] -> 13.3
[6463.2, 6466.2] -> 12.9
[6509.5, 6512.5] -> 13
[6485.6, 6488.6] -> 12.8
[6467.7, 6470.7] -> 12.3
